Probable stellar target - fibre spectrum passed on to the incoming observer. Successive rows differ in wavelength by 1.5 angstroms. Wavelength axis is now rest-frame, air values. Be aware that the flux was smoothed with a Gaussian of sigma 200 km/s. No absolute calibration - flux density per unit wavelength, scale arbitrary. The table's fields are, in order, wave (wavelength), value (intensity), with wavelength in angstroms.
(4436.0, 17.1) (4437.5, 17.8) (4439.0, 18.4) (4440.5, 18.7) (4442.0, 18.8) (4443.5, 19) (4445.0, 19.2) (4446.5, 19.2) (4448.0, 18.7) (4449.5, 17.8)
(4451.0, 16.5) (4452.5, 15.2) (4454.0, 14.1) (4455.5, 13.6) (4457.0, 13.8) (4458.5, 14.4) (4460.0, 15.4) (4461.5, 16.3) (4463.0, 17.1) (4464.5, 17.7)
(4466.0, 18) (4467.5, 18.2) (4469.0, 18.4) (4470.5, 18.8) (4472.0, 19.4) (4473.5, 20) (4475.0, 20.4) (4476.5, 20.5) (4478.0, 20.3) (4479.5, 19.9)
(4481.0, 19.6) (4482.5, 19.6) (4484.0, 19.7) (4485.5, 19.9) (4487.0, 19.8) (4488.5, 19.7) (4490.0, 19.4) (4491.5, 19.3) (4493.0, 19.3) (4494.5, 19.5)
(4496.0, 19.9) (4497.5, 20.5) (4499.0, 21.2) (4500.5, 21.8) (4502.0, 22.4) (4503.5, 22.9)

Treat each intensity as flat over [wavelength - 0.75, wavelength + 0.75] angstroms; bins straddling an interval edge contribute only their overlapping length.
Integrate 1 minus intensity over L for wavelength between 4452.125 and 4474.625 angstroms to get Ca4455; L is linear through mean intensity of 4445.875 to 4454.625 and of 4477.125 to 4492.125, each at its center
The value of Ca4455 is 1.6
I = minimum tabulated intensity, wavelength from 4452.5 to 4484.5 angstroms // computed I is 13.6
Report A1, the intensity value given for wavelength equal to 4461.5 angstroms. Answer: 16.3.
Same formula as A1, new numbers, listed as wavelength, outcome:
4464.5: 17.7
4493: 19.3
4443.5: 19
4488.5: 19.7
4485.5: 19.9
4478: 20.3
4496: 19.9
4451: 16.5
